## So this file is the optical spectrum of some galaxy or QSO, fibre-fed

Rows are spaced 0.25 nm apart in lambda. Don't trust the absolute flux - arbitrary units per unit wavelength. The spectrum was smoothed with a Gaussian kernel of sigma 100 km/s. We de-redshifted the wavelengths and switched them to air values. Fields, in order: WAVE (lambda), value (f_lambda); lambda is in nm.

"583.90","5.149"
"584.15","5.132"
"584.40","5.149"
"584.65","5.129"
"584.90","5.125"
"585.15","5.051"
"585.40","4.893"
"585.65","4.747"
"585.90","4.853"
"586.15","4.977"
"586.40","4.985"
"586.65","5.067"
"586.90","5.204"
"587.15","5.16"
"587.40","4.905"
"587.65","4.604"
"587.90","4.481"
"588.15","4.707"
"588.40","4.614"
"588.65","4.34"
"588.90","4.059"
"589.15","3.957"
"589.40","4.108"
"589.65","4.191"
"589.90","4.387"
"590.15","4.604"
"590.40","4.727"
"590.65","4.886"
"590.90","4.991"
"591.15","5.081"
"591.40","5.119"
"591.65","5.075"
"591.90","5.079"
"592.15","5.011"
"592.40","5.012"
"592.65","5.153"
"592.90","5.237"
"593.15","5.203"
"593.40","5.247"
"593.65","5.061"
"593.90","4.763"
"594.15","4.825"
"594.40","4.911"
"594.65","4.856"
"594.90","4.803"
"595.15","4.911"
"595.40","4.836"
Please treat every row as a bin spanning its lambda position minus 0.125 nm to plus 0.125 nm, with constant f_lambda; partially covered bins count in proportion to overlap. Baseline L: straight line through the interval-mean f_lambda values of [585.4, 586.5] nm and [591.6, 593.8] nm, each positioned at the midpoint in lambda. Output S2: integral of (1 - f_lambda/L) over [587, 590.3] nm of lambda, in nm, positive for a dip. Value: 0.33 nm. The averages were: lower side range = 4.89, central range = 4.48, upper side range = 5.12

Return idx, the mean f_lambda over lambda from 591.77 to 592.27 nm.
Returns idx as 5.05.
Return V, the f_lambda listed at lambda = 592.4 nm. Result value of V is 5.012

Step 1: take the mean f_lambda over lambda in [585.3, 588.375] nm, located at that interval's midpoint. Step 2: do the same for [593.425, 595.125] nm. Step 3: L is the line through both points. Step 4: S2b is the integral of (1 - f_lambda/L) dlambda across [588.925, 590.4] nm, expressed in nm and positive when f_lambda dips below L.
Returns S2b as 0.18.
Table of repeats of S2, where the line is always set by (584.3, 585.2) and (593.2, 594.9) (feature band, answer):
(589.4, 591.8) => 0.12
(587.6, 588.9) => 0.14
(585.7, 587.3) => 0.02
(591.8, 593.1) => -0.03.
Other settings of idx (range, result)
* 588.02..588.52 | 4.66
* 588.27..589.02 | 4.34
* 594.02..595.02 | 4.85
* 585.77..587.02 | 5.02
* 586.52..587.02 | 5.13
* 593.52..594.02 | 4.92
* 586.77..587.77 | 4.97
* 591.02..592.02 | 5.09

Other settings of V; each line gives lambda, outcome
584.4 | 5.149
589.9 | 4.387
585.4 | 4.893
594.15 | 4.825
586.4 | 4.985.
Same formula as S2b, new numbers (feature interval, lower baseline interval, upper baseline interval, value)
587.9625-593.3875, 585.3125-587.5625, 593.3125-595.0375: 0.21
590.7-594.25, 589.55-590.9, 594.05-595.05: -0.25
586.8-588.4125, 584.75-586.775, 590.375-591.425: 0.05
